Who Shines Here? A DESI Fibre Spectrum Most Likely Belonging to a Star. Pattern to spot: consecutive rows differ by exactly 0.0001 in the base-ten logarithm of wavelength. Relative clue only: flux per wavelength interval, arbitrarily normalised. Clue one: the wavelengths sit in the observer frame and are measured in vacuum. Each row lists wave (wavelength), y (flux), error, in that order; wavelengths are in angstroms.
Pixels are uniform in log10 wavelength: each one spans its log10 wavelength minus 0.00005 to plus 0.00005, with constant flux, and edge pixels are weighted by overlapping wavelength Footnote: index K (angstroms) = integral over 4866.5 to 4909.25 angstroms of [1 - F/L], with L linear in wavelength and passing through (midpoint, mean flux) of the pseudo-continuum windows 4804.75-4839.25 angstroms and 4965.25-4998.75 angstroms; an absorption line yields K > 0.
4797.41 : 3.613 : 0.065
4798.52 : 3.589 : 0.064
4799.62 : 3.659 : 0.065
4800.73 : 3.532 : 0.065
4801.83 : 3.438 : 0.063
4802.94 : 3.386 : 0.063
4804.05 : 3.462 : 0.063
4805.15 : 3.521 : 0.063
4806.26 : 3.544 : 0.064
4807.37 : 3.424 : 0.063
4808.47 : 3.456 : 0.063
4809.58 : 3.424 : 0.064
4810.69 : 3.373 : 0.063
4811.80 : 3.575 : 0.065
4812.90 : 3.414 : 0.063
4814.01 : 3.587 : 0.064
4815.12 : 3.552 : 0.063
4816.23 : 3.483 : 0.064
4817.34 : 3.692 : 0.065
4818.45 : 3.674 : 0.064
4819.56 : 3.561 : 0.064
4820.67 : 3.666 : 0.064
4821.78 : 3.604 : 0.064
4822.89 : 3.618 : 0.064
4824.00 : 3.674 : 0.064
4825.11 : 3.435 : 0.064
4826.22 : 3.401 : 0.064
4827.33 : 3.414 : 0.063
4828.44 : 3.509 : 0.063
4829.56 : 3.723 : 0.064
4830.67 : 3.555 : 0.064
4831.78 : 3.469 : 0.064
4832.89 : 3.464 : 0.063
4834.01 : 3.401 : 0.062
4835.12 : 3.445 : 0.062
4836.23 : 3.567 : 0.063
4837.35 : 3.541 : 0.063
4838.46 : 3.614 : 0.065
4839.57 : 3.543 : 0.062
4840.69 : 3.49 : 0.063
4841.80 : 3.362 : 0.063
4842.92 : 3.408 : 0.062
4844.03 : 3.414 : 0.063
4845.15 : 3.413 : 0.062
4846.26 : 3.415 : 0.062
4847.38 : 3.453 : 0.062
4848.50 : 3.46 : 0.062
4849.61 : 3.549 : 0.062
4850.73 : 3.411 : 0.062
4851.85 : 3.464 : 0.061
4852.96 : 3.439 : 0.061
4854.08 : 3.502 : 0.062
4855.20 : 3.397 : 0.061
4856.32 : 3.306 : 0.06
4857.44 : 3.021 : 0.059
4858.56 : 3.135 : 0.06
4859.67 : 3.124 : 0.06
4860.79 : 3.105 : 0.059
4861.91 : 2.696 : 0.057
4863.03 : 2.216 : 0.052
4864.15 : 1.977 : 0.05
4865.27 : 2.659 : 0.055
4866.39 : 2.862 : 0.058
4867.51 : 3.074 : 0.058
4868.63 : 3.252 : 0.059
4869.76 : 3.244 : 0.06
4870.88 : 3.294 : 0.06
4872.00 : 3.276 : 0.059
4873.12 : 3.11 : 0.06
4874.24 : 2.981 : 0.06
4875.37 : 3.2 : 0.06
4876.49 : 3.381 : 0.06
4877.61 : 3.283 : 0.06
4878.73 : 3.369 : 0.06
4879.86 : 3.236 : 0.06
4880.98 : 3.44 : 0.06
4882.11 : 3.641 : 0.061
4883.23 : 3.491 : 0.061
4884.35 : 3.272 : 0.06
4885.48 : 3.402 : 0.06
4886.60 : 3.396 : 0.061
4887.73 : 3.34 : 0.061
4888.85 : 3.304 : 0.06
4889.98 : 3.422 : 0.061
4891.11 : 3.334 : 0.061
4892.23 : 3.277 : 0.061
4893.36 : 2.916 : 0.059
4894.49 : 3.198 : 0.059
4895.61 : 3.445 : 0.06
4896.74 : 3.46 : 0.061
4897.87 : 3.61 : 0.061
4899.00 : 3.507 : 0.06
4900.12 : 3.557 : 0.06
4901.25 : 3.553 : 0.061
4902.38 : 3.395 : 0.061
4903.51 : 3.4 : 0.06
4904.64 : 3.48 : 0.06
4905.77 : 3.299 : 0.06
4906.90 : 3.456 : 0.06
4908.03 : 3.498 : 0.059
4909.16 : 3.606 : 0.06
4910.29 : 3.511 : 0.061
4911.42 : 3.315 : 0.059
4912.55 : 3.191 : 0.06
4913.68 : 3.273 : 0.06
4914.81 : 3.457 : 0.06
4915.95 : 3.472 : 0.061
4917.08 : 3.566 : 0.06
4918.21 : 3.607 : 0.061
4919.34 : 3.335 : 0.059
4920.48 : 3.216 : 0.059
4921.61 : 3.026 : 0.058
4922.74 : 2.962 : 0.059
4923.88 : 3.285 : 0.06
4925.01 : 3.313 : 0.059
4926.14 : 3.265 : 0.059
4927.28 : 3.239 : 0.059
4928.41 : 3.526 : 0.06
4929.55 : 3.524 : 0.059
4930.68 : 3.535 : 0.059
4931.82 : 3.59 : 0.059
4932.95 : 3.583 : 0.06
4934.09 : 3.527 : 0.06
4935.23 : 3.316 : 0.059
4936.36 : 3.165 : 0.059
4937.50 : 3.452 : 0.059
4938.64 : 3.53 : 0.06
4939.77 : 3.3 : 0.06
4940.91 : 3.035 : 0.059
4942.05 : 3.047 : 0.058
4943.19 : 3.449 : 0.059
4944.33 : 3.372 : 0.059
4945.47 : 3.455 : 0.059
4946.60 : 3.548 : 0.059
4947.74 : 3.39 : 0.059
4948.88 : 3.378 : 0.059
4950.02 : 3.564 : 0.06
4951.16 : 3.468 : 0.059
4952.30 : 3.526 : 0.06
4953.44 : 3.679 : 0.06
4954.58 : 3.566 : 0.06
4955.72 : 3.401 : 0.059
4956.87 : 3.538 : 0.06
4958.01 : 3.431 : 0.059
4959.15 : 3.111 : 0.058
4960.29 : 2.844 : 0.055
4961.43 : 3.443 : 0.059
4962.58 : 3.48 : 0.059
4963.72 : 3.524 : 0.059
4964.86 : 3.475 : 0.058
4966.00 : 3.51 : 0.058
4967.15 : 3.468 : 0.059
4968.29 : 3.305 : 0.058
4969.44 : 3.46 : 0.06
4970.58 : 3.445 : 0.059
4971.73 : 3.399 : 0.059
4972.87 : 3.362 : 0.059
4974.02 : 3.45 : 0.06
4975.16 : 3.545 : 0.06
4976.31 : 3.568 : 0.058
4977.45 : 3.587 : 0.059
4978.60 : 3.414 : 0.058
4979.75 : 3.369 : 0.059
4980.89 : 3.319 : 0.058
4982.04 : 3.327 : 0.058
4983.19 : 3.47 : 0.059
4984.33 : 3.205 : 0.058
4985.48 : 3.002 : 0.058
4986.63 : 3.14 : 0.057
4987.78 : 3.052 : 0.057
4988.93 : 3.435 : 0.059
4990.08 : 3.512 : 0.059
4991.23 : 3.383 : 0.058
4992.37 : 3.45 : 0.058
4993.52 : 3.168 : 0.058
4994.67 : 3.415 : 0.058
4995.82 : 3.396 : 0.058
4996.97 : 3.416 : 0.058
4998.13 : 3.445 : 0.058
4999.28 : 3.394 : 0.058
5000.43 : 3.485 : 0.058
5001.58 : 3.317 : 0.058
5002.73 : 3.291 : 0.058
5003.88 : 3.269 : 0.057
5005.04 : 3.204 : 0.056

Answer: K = 1.5 angstroms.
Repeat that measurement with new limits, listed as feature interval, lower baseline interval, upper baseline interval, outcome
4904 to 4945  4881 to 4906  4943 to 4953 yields 0.79 angstroms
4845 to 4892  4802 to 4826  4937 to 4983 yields 3.54 angstroms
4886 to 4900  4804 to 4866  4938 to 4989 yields 0.12 angstroms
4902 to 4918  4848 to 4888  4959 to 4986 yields -0.77 angstroms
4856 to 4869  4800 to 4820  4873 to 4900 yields 2.06 angstroms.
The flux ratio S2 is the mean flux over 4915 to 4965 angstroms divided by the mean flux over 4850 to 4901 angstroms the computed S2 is 1.05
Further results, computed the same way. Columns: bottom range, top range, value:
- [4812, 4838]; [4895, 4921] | 0.97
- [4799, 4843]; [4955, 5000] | 0.96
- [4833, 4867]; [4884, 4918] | 1.05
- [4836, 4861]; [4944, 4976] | 1.01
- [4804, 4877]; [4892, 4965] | 1.01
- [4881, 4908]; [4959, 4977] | 1.00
